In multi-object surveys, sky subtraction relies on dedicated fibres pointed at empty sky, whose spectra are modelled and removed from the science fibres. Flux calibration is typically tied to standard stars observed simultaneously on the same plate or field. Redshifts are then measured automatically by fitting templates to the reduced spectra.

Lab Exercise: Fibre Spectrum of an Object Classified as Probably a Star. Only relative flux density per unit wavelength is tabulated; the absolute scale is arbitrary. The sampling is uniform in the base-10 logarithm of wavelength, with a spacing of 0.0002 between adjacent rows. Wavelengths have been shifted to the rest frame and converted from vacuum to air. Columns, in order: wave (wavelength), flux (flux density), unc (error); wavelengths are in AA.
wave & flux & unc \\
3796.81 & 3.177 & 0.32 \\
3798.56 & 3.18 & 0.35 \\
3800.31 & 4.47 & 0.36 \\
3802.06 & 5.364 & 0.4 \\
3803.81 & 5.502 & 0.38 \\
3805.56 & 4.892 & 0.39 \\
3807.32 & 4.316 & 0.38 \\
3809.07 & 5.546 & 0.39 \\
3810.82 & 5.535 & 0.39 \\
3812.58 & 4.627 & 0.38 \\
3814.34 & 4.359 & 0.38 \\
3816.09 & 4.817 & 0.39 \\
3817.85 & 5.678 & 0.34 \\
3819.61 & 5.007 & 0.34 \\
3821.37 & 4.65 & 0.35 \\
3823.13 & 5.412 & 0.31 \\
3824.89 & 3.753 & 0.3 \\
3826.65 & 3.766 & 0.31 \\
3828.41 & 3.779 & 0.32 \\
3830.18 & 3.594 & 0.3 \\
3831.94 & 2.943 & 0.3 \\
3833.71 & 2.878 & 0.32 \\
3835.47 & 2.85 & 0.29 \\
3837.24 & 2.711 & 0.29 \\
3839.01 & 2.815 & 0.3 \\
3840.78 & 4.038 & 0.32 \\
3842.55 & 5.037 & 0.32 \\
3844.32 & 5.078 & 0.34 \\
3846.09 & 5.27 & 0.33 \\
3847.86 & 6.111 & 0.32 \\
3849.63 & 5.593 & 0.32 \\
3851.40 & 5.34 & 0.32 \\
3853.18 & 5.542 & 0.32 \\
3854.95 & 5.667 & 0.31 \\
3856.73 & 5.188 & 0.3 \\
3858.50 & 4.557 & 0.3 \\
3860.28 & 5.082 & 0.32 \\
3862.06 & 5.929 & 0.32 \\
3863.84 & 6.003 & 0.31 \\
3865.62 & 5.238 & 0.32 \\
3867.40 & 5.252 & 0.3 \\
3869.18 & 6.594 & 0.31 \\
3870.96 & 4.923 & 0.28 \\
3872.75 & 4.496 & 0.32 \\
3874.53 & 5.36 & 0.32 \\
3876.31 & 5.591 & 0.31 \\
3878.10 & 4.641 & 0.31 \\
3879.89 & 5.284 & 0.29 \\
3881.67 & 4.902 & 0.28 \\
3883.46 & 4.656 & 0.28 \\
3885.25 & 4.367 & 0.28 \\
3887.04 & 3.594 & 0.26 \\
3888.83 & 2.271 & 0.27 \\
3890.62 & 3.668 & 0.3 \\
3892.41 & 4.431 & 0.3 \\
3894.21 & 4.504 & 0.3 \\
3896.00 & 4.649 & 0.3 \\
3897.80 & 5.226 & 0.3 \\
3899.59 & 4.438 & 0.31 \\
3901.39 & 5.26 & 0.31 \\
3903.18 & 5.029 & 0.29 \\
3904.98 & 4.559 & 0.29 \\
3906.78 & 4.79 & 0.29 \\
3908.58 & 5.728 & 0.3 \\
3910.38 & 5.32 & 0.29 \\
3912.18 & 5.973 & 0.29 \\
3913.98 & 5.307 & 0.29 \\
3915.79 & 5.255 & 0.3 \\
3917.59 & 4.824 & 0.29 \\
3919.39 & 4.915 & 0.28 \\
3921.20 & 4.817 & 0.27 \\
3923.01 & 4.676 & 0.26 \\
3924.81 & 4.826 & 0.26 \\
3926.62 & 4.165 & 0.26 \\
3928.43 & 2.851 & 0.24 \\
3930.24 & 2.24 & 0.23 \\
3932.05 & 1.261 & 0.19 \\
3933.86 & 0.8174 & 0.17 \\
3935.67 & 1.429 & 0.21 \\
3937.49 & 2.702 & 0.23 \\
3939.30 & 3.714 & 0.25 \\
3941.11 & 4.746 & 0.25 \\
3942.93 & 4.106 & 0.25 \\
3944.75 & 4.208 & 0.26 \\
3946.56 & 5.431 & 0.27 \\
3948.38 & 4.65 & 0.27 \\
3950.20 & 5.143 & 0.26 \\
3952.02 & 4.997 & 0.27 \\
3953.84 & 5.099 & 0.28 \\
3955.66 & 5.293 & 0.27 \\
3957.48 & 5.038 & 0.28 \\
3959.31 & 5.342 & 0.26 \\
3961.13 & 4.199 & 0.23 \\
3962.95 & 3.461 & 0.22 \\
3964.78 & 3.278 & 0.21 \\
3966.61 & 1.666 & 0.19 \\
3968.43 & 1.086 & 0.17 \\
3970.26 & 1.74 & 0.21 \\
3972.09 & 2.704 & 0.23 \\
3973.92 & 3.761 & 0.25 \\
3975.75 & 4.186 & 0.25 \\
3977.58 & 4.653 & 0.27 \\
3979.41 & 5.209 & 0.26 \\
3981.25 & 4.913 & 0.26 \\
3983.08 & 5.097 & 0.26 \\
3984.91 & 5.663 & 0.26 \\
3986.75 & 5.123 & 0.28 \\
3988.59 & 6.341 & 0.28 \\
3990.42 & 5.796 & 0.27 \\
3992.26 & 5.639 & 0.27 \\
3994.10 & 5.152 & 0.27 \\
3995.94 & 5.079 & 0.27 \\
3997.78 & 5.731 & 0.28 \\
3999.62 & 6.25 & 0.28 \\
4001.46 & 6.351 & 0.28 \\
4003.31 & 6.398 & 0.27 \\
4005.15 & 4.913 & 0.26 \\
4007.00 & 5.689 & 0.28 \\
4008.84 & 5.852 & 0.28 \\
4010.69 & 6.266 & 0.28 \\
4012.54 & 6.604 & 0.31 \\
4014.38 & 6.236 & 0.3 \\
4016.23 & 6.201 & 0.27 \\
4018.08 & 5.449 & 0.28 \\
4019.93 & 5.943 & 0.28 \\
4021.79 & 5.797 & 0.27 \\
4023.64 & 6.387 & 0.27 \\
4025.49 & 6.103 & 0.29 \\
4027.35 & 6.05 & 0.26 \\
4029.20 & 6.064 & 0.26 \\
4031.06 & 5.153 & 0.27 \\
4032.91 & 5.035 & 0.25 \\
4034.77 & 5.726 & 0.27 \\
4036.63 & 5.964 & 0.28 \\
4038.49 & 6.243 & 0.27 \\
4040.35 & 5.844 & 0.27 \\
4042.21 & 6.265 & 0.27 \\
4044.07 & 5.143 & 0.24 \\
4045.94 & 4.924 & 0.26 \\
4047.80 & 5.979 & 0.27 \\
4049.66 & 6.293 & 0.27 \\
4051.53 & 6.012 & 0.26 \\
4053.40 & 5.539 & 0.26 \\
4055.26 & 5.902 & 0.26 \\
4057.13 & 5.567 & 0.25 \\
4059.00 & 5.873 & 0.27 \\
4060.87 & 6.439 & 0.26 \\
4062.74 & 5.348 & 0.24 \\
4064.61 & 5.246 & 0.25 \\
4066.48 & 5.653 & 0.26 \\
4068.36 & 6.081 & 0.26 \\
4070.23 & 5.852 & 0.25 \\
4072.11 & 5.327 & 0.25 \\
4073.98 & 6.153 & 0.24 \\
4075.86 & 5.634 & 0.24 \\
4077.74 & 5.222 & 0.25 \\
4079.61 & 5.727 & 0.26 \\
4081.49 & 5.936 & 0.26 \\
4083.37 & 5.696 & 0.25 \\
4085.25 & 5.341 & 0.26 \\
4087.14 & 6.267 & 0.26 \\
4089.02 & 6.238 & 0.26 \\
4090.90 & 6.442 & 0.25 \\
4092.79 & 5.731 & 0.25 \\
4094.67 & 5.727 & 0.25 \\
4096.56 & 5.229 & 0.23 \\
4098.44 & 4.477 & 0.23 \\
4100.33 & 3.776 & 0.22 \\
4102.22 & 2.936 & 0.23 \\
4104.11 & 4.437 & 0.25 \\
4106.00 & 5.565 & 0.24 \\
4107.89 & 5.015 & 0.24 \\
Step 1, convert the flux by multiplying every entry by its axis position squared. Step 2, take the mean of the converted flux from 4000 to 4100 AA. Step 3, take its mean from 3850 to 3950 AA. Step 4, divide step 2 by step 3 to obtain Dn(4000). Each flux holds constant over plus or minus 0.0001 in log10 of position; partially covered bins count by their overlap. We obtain 1.4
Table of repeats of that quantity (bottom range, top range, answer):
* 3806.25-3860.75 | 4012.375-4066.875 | 1.42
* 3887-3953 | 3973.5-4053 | 1.40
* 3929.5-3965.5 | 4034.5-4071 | 1.58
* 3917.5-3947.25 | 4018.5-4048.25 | 1.70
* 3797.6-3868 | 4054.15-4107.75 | 1.33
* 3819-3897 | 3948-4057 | 1.22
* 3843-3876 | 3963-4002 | 0.89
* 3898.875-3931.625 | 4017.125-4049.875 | 1.32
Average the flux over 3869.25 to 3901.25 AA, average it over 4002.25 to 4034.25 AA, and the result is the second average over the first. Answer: 1.3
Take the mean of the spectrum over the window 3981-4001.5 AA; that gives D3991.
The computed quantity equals 5.59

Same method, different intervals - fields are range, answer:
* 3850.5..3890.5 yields 4.99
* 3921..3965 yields 3.94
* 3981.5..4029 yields 5.84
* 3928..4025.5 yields 4.63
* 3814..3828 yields 4.66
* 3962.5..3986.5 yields 3.69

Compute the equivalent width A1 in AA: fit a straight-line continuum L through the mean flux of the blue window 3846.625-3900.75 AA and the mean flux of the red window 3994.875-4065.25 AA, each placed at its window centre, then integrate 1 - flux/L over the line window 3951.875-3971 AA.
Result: 6.1 AA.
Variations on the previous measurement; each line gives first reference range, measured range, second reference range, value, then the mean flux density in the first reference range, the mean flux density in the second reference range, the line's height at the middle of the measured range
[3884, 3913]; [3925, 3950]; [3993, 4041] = 8.4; 4.61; 5.86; 5.02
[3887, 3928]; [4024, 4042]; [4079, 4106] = -2.6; 4.71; 5.29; 5.1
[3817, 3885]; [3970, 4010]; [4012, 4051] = 3.3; 4.77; 5.87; 5.62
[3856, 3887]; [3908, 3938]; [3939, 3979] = 3.9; 5.14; 4.04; 4.49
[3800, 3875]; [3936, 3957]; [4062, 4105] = 2.4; 4.78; 5.41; 5.06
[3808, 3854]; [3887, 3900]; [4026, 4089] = 1.9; 4.49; 5.75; 4.84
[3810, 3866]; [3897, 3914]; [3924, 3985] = -4.1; 4.65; 3.79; 4.15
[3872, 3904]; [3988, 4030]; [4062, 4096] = -4.7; 4.58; 5.75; 5.32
